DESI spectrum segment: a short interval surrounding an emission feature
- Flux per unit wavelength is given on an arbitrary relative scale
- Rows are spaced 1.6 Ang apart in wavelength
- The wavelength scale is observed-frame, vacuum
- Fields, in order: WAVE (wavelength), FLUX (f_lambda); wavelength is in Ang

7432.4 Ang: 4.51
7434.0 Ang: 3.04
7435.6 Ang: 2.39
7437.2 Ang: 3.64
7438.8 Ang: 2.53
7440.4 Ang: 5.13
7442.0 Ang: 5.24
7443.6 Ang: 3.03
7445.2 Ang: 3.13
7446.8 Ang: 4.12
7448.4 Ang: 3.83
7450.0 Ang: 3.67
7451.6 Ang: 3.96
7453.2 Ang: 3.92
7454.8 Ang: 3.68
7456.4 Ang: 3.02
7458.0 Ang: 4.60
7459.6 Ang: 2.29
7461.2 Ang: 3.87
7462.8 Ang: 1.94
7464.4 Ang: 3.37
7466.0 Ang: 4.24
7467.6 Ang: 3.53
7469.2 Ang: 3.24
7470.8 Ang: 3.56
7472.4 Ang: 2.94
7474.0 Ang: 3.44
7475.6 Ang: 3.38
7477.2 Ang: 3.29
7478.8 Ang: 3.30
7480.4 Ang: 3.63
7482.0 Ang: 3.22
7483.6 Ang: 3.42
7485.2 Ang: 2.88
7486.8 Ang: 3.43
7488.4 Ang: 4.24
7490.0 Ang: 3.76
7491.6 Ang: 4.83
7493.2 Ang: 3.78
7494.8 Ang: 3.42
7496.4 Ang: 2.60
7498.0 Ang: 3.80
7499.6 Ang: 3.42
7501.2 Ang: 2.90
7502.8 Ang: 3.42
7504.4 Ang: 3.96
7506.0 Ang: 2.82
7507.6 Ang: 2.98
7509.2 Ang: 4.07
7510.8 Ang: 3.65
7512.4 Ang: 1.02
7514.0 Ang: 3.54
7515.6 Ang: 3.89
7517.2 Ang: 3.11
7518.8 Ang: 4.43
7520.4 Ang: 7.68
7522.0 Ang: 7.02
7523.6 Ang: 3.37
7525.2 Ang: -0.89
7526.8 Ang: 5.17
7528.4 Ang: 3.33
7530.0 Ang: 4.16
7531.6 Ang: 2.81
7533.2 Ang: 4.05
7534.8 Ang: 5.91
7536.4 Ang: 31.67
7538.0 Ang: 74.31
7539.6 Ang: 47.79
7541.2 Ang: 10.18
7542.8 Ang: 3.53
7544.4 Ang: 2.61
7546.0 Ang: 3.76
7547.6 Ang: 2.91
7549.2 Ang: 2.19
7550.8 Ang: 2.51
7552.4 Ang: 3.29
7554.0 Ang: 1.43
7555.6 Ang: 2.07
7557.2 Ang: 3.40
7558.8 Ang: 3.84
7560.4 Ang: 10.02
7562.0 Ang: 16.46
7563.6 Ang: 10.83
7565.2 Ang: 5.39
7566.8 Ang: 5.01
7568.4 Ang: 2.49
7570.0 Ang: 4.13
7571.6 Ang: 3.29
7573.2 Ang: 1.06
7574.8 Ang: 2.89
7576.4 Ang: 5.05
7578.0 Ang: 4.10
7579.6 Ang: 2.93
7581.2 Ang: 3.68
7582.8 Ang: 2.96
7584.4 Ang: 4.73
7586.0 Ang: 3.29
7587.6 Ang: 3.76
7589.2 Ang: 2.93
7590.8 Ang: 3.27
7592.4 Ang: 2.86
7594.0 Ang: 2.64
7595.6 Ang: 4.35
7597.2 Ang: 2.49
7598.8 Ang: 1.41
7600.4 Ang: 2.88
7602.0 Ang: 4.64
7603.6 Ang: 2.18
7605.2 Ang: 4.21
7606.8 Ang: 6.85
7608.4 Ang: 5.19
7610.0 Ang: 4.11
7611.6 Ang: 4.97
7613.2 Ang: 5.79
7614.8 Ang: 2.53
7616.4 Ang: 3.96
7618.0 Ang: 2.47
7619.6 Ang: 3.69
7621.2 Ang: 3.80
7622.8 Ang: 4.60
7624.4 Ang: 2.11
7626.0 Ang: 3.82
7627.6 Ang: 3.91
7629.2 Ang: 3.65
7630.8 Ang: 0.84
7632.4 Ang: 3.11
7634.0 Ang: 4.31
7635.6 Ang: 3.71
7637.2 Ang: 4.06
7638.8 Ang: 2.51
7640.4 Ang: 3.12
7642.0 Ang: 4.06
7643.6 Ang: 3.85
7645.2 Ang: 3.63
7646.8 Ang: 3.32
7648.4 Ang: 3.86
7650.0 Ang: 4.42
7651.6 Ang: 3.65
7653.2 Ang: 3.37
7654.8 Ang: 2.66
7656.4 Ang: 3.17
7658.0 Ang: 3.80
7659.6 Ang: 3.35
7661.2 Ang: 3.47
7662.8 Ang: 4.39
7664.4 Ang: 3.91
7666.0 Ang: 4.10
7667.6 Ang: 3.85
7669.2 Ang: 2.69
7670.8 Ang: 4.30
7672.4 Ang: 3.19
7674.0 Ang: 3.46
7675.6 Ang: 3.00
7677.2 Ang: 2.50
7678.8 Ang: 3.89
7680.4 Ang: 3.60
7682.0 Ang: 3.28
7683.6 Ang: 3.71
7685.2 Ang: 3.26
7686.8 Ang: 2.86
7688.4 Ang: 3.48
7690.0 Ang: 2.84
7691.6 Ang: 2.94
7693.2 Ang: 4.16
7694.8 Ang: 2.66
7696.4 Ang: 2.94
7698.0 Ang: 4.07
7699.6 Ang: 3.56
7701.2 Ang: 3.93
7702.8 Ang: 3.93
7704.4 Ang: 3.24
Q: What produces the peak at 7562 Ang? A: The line [N II]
